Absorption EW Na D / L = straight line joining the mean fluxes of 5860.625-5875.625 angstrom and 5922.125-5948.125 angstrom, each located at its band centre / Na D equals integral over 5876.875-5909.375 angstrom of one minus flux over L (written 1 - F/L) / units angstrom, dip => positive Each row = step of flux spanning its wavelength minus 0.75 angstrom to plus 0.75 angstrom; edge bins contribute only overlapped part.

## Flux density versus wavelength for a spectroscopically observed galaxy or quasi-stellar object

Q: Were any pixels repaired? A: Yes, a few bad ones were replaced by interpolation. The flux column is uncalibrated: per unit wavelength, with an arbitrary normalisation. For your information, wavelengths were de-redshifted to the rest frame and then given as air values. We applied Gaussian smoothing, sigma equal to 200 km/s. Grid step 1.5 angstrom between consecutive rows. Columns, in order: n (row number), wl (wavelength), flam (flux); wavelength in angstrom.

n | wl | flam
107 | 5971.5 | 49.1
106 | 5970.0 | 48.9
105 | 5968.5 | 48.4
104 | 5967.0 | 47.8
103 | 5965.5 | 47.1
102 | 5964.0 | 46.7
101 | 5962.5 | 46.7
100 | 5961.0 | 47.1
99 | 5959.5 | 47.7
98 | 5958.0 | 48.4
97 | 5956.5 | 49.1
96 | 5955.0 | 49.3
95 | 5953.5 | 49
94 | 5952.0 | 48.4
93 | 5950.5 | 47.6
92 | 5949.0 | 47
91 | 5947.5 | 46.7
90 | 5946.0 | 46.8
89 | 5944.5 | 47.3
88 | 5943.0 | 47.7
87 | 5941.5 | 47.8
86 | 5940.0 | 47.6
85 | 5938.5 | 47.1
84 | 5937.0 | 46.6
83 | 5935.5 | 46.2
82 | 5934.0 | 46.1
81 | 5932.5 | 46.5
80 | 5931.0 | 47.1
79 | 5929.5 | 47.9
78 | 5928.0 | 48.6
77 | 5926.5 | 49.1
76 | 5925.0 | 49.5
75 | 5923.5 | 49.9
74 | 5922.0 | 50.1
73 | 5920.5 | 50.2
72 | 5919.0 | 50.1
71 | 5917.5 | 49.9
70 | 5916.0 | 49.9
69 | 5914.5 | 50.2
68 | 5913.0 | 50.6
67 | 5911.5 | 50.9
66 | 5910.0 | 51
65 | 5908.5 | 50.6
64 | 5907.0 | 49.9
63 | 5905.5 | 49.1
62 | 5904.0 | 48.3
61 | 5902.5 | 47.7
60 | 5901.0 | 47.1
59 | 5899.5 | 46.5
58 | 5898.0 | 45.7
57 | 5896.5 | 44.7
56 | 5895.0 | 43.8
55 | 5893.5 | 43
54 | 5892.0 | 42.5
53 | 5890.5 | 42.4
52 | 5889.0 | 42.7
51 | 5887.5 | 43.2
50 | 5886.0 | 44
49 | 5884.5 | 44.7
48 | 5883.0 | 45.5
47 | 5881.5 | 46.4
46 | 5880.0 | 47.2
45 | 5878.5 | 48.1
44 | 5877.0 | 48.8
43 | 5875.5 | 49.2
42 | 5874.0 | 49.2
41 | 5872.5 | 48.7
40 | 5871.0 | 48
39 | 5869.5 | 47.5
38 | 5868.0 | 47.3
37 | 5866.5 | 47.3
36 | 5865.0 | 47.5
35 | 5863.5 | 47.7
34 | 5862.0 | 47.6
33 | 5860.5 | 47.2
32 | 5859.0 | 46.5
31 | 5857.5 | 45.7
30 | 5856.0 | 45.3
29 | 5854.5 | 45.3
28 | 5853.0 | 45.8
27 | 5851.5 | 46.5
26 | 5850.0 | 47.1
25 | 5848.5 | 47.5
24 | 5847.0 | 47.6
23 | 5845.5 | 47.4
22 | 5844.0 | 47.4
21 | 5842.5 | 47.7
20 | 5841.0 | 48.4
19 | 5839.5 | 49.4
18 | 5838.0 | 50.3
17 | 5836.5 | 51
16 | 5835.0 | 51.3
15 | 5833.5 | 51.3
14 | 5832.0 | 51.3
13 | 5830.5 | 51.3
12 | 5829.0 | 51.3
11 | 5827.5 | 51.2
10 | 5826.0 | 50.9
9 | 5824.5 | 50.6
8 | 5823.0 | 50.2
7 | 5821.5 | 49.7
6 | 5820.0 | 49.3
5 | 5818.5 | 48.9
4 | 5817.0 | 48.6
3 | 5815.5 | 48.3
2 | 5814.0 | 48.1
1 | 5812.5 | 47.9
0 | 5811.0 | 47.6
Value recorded 1.25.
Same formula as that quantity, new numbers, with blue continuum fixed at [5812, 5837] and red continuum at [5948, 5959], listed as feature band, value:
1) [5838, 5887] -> 2.3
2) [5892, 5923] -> 0.4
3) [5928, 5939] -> 0.4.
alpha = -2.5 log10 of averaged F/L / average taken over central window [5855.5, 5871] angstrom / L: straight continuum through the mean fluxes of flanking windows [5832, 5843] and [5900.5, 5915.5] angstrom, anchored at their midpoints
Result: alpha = 0.06 mag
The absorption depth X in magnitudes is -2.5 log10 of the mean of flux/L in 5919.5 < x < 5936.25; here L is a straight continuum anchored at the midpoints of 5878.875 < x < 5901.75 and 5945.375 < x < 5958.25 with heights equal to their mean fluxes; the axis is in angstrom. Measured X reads -0.037 mag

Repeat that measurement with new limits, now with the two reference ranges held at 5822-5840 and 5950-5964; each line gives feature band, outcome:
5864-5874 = 0.048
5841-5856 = 0.079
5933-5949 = 0.033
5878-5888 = 0.094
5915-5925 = -0.024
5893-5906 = 0.071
